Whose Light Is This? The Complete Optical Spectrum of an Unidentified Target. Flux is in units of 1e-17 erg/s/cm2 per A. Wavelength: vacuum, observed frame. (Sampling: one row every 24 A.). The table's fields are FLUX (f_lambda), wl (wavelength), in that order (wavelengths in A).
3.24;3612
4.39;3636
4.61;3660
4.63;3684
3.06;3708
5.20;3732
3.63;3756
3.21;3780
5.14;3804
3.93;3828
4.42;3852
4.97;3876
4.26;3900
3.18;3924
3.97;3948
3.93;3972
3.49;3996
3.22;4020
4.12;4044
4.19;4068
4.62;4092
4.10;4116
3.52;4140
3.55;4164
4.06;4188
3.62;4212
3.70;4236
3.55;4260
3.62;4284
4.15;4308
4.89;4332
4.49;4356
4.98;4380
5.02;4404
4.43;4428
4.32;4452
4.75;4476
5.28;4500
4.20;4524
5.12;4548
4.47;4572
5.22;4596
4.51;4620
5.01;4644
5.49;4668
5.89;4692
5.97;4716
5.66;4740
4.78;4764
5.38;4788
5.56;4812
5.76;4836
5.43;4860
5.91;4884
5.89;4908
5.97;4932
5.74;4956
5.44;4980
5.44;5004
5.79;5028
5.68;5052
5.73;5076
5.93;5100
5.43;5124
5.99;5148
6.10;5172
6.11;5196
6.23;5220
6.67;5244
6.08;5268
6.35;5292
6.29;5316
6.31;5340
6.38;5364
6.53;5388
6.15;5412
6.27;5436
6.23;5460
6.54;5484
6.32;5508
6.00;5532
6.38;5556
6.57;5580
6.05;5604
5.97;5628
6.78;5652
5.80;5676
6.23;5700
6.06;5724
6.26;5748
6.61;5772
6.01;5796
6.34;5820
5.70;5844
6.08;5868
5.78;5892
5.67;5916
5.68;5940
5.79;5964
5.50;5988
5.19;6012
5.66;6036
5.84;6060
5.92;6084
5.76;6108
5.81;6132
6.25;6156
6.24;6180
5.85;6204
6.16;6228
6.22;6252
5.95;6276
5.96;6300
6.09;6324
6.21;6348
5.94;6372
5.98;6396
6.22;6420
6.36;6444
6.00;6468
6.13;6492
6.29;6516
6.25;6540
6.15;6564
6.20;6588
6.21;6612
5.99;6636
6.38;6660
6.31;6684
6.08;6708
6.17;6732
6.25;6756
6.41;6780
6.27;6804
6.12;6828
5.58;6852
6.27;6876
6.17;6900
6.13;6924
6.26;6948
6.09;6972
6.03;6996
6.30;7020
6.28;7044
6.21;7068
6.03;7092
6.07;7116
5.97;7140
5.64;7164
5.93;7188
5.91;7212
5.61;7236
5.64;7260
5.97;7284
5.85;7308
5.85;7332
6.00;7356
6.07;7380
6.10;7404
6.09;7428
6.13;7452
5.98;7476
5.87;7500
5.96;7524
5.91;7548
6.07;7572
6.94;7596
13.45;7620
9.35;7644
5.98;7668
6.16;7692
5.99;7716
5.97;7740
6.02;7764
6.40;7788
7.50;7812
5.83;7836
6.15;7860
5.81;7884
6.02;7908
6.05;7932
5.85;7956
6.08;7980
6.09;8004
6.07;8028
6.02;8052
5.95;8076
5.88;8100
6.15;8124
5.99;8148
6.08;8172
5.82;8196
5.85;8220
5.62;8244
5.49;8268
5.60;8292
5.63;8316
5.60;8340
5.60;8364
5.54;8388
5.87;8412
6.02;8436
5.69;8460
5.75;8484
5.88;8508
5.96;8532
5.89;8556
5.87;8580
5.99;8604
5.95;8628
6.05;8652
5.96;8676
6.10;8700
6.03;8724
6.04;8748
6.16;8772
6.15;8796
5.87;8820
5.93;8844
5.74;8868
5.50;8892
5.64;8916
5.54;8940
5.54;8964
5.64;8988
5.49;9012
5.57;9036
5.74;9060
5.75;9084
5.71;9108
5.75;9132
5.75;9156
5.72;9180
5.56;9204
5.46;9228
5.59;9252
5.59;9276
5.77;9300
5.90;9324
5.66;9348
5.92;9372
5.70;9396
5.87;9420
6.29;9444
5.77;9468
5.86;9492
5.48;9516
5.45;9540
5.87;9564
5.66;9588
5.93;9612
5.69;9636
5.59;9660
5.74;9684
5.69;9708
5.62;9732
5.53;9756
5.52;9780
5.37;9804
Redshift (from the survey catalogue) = 0.16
